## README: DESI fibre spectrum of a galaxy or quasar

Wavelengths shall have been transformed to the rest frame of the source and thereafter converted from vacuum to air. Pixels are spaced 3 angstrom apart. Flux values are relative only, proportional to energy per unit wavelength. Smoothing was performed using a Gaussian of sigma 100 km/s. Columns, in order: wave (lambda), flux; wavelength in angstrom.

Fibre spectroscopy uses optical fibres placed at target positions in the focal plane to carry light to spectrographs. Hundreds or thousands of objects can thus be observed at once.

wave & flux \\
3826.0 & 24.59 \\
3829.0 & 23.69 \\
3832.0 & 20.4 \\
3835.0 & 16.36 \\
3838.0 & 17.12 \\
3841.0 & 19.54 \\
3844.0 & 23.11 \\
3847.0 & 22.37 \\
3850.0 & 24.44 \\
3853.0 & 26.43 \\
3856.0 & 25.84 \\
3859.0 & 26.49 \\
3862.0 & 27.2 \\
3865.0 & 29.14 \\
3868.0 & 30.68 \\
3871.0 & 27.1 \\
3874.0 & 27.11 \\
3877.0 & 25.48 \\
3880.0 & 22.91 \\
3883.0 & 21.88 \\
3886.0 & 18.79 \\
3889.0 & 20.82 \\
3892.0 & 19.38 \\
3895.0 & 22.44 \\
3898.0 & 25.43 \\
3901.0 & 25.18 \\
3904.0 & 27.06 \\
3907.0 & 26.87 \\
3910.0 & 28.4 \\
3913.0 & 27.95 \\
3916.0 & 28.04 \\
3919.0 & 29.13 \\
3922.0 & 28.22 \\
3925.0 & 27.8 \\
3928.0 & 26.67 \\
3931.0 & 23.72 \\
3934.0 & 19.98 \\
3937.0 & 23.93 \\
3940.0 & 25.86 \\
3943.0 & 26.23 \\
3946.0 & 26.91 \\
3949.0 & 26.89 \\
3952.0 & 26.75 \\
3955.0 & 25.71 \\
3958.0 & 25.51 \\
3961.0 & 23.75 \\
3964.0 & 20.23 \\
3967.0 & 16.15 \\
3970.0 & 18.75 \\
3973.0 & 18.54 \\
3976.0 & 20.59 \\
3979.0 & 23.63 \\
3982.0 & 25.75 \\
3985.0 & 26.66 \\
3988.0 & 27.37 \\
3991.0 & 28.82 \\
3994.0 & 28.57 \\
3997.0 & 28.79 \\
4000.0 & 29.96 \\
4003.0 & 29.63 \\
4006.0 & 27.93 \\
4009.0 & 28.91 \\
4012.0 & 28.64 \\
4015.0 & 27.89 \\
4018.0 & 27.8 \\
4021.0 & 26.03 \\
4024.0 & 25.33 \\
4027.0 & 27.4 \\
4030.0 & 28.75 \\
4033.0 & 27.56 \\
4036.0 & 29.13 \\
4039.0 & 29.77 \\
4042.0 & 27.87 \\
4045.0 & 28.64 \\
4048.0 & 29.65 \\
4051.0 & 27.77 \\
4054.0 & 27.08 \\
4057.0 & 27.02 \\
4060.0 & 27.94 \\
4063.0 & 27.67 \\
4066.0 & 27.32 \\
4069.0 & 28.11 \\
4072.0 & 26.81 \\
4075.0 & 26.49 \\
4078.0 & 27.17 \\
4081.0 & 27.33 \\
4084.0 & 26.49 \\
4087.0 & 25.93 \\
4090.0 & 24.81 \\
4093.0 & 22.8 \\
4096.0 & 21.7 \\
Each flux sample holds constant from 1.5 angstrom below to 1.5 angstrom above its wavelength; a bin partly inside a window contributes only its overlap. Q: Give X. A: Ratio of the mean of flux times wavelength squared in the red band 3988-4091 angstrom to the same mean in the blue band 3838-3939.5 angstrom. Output 1.20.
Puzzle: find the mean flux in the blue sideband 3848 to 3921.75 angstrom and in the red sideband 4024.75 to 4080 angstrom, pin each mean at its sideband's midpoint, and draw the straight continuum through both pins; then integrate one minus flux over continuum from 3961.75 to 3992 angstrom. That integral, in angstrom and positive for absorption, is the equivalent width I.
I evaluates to 4.83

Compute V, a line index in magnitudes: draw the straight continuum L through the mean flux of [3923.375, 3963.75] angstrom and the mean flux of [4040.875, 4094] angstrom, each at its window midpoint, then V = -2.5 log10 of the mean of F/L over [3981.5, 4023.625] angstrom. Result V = -0.08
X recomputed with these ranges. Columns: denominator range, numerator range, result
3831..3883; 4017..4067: 1.26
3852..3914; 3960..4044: 1.10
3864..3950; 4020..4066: 1.17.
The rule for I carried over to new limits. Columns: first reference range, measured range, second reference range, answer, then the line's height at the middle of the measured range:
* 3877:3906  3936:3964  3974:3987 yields -2.1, 23.7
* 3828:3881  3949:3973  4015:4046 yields 3.6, 26.4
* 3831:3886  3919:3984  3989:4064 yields 5.5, 26.3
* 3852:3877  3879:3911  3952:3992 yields 3.3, 26.2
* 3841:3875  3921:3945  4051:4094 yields 0.9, 26.3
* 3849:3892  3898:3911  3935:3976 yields -1.2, 24.4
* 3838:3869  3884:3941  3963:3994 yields -2.3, 24.1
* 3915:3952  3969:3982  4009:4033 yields 2.8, 26.8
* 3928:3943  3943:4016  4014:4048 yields 0.9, 25.8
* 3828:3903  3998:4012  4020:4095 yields -1.5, 26.2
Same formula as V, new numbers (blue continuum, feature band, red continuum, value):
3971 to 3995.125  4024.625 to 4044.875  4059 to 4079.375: -0.08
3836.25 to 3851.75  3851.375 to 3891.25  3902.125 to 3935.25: -0.09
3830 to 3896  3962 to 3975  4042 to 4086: 0.34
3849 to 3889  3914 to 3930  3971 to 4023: -0.07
